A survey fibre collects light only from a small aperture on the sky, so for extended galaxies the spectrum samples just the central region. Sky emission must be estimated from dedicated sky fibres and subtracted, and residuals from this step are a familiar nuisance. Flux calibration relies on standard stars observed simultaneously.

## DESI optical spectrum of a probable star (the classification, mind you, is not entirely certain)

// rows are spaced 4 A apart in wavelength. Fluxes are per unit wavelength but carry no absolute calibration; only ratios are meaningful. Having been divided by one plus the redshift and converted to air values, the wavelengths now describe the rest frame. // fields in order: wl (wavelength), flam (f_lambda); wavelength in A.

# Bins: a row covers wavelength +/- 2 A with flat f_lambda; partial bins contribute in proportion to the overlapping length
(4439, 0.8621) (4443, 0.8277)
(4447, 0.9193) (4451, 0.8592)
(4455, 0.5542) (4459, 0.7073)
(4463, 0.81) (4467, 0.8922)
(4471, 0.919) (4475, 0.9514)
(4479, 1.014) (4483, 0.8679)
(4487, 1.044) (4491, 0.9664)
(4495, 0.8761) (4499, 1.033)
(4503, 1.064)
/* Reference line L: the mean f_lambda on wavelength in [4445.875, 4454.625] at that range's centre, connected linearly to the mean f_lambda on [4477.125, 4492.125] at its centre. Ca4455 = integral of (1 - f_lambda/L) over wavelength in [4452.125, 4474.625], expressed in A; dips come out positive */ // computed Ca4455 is 2.3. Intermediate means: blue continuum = 0.824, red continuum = 0.973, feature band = 0.792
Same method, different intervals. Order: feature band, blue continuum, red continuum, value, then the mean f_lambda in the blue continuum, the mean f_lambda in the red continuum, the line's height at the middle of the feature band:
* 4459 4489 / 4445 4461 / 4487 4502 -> -1.5 A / 0.76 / 0.977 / 0.87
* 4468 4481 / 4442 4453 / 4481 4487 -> -0.6 A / 0.872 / 0.927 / 0.913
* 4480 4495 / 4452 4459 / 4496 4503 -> -0.6 A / 0.642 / 1.02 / 0.916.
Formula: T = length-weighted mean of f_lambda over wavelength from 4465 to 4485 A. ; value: 0.929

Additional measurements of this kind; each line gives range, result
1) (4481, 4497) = 0.939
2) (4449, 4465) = 0.733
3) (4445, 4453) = 0.889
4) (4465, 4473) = 0.906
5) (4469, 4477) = 0.935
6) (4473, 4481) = 0.983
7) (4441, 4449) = 0.873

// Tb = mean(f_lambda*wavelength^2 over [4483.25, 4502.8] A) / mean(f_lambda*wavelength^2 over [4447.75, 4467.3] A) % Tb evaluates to 1.3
